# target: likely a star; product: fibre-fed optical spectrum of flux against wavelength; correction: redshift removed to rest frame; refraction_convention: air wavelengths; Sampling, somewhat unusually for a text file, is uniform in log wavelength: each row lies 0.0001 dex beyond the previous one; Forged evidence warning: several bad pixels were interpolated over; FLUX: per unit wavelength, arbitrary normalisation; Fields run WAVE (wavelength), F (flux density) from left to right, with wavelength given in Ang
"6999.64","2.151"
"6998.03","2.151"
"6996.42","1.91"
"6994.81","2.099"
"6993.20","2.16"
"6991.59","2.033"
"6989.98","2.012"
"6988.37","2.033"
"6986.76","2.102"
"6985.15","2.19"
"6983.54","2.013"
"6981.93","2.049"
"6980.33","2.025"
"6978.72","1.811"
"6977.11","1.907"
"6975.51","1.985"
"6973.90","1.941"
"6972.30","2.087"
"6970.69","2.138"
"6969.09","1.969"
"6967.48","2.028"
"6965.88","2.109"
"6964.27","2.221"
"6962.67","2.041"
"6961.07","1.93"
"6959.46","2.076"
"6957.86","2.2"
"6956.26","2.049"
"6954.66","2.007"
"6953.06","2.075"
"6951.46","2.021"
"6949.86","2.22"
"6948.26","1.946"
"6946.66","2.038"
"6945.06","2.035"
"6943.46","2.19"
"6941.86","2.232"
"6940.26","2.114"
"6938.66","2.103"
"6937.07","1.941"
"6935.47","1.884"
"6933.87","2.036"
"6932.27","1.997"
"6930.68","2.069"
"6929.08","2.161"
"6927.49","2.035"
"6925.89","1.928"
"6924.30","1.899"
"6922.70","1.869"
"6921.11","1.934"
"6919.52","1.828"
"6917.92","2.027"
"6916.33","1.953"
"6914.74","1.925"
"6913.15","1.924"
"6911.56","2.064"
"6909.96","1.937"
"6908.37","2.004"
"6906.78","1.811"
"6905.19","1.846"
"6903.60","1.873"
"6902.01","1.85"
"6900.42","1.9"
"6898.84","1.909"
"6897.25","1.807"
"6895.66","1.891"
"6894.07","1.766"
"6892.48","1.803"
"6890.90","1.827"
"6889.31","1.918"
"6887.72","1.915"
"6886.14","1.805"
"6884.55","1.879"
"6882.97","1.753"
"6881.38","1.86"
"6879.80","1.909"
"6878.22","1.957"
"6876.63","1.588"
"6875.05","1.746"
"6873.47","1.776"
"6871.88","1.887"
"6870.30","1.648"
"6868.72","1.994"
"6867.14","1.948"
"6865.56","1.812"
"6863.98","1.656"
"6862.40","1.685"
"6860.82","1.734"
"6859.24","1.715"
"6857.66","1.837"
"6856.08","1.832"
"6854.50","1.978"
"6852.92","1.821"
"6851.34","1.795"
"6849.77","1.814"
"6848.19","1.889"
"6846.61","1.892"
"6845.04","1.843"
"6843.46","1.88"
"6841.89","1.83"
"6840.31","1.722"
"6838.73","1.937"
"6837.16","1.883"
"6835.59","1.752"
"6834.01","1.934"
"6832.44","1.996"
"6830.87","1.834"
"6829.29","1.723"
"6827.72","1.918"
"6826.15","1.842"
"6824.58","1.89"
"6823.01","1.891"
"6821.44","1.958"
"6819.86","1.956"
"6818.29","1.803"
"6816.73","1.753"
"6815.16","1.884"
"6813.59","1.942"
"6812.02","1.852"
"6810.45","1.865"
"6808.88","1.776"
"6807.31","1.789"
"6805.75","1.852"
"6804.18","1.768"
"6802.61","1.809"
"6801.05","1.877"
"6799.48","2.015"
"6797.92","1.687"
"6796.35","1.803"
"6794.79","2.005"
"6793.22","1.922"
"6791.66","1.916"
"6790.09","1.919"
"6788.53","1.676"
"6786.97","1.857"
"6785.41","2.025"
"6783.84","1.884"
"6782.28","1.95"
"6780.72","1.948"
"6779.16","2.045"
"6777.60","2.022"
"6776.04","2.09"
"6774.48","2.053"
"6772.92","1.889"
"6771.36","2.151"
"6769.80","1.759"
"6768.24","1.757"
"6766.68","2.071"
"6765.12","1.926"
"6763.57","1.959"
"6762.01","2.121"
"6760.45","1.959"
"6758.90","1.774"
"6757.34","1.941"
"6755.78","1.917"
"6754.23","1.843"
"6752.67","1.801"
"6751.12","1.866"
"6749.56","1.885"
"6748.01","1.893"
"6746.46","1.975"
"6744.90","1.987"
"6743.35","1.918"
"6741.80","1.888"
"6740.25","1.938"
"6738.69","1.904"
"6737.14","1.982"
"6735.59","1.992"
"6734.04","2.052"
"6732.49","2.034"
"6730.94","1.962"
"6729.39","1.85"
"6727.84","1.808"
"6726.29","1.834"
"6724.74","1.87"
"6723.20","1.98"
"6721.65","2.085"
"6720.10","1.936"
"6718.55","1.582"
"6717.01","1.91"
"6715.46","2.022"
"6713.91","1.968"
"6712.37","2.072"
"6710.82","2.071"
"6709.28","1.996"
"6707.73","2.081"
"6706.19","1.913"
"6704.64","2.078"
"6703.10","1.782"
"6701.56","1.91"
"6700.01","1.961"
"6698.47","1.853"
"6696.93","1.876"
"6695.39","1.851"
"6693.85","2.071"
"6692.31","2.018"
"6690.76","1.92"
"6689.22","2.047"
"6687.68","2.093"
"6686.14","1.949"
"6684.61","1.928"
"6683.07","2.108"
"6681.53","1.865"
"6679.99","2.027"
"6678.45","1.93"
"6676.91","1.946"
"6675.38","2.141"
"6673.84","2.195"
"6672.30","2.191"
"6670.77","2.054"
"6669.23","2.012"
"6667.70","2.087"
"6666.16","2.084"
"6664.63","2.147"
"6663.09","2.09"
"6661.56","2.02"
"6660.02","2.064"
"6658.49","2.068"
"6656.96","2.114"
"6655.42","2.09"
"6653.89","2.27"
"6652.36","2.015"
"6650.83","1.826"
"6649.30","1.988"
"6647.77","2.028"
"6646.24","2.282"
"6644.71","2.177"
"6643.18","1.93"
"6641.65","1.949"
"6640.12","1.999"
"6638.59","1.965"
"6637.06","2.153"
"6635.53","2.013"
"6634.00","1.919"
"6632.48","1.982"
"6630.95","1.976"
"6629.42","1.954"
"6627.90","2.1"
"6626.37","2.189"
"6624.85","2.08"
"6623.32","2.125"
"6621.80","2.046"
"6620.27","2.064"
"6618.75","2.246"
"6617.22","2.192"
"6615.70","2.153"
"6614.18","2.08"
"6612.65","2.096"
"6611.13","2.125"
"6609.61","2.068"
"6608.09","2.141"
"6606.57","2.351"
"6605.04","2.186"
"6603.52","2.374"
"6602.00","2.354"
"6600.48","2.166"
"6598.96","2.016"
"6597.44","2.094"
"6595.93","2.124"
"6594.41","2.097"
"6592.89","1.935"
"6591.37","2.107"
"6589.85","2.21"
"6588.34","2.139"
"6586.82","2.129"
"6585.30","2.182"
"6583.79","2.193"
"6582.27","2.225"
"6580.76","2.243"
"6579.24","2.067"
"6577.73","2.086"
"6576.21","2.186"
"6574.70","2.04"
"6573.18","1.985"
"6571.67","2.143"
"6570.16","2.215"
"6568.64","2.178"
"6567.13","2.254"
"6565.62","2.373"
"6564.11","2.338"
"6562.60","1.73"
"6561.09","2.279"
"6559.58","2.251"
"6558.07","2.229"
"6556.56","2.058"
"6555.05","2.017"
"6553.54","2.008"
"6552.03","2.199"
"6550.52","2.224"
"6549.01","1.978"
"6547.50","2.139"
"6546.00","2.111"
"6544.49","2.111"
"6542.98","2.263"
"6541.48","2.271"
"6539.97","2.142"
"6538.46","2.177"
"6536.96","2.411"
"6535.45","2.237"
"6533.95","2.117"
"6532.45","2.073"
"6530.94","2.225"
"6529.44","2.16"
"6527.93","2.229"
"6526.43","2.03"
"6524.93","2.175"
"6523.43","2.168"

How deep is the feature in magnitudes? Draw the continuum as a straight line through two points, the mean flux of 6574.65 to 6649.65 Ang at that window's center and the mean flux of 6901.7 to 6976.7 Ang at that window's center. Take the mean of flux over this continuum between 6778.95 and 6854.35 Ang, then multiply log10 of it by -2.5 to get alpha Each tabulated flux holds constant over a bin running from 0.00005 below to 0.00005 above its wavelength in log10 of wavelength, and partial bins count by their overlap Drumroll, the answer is 0.10 mag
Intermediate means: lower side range 2.11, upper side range 2.01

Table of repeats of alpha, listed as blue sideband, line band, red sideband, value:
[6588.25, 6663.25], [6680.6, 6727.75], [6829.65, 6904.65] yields 0.032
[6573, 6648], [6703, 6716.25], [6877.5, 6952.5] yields 0.027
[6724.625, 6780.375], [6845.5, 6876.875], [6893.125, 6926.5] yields 0.062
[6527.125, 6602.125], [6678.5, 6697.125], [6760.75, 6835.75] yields 0.021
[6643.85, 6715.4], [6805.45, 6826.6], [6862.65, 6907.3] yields 0.021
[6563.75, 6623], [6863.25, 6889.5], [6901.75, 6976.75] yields 0.120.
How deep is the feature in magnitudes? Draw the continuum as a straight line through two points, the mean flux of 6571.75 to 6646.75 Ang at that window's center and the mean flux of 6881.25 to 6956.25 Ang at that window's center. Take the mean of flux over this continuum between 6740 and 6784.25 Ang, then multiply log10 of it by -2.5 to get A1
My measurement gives 0.05 mag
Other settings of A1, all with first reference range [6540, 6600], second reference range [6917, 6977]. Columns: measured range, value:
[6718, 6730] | 0.12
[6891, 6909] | 0.11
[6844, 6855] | 0.11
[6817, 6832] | 0.11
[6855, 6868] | 0.16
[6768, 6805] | 0.09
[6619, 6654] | 0.04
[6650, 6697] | 0.04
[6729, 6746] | 0.07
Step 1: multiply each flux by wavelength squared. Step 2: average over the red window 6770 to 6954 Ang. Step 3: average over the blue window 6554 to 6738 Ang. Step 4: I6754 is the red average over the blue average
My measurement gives 1.0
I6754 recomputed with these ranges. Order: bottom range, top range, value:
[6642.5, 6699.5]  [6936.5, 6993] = 1.10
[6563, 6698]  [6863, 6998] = 1.03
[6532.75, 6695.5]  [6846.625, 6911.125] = 0.94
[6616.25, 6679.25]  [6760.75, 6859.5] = 0.96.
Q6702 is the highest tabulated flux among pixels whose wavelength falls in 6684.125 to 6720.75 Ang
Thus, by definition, 2.093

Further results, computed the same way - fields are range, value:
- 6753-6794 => 2.151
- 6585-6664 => 2.374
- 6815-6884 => 1.996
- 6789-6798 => 2.005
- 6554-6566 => 2.373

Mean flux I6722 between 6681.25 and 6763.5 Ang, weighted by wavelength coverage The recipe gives 1.94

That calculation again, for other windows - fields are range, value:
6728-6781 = 1.94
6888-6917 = 1.89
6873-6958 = 1.94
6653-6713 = 2.02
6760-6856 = 1.89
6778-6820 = 1.87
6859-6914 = 1.84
